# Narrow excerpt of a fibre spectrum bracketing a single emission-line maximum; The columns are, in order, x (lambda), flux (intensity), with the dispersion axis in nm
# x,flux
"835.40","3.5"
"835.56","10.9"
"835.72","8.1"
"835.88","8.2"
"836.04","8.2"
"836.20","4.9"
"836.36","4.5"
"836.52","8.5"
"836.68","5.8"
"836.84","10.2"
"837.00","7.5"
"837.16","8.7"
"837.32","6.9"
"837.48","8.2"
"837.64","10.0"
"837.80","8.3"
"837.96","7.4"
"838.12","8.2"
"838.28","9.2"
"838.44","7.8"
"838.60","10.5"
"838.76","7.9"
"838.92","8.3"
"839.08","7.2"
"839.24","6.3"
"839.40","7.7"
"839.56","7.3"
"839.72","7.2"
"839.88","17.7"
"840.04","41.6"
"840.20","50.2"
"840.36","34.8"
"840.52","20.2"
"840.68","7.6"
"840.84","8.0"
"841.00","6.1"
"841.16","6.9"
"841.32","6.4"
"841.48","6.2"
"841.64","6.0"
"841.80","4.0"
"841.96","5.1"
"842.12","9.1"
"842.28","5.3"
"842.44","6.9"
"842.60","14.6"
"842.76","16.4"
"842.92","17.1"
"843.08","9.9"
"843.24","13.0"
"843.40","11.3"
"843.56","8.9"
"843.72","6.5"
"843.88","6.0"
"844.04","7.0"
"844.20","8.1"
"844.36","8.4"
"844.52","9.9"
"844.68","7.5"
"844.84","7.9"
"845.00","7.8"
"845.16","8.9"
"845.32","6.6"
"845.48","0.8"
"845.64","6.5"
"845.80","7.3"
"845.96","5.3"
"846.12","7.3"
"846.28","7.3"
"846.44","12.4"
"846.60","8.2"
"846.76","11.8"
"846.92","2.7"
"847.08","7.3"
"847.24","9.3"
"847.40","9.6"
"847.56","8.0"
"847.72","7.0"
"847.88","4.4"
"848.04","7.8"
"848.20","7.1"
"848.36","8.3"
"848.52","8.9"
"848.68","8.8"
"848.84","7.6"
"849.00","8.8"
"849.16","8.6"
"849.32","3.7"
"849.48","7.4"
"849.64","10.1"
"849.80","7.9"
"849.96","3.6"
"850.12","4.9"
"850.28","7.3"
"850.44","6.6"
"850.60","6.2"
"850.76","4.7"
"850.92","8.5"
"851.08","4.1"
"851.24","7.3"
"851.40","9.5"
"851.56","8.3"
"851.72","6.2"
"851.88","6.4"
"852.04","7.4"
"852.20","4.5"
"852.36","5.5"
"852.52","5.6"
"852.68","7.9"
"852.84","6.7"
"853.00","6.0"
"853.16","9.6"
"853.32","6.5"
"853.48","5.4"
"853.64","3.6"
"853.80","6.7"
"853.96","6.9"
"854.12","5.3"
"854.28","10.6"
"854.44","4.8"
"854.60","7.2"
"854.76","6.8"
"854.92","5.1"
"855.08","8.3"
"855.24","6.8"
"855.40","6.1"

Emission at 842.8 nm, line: [N II]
